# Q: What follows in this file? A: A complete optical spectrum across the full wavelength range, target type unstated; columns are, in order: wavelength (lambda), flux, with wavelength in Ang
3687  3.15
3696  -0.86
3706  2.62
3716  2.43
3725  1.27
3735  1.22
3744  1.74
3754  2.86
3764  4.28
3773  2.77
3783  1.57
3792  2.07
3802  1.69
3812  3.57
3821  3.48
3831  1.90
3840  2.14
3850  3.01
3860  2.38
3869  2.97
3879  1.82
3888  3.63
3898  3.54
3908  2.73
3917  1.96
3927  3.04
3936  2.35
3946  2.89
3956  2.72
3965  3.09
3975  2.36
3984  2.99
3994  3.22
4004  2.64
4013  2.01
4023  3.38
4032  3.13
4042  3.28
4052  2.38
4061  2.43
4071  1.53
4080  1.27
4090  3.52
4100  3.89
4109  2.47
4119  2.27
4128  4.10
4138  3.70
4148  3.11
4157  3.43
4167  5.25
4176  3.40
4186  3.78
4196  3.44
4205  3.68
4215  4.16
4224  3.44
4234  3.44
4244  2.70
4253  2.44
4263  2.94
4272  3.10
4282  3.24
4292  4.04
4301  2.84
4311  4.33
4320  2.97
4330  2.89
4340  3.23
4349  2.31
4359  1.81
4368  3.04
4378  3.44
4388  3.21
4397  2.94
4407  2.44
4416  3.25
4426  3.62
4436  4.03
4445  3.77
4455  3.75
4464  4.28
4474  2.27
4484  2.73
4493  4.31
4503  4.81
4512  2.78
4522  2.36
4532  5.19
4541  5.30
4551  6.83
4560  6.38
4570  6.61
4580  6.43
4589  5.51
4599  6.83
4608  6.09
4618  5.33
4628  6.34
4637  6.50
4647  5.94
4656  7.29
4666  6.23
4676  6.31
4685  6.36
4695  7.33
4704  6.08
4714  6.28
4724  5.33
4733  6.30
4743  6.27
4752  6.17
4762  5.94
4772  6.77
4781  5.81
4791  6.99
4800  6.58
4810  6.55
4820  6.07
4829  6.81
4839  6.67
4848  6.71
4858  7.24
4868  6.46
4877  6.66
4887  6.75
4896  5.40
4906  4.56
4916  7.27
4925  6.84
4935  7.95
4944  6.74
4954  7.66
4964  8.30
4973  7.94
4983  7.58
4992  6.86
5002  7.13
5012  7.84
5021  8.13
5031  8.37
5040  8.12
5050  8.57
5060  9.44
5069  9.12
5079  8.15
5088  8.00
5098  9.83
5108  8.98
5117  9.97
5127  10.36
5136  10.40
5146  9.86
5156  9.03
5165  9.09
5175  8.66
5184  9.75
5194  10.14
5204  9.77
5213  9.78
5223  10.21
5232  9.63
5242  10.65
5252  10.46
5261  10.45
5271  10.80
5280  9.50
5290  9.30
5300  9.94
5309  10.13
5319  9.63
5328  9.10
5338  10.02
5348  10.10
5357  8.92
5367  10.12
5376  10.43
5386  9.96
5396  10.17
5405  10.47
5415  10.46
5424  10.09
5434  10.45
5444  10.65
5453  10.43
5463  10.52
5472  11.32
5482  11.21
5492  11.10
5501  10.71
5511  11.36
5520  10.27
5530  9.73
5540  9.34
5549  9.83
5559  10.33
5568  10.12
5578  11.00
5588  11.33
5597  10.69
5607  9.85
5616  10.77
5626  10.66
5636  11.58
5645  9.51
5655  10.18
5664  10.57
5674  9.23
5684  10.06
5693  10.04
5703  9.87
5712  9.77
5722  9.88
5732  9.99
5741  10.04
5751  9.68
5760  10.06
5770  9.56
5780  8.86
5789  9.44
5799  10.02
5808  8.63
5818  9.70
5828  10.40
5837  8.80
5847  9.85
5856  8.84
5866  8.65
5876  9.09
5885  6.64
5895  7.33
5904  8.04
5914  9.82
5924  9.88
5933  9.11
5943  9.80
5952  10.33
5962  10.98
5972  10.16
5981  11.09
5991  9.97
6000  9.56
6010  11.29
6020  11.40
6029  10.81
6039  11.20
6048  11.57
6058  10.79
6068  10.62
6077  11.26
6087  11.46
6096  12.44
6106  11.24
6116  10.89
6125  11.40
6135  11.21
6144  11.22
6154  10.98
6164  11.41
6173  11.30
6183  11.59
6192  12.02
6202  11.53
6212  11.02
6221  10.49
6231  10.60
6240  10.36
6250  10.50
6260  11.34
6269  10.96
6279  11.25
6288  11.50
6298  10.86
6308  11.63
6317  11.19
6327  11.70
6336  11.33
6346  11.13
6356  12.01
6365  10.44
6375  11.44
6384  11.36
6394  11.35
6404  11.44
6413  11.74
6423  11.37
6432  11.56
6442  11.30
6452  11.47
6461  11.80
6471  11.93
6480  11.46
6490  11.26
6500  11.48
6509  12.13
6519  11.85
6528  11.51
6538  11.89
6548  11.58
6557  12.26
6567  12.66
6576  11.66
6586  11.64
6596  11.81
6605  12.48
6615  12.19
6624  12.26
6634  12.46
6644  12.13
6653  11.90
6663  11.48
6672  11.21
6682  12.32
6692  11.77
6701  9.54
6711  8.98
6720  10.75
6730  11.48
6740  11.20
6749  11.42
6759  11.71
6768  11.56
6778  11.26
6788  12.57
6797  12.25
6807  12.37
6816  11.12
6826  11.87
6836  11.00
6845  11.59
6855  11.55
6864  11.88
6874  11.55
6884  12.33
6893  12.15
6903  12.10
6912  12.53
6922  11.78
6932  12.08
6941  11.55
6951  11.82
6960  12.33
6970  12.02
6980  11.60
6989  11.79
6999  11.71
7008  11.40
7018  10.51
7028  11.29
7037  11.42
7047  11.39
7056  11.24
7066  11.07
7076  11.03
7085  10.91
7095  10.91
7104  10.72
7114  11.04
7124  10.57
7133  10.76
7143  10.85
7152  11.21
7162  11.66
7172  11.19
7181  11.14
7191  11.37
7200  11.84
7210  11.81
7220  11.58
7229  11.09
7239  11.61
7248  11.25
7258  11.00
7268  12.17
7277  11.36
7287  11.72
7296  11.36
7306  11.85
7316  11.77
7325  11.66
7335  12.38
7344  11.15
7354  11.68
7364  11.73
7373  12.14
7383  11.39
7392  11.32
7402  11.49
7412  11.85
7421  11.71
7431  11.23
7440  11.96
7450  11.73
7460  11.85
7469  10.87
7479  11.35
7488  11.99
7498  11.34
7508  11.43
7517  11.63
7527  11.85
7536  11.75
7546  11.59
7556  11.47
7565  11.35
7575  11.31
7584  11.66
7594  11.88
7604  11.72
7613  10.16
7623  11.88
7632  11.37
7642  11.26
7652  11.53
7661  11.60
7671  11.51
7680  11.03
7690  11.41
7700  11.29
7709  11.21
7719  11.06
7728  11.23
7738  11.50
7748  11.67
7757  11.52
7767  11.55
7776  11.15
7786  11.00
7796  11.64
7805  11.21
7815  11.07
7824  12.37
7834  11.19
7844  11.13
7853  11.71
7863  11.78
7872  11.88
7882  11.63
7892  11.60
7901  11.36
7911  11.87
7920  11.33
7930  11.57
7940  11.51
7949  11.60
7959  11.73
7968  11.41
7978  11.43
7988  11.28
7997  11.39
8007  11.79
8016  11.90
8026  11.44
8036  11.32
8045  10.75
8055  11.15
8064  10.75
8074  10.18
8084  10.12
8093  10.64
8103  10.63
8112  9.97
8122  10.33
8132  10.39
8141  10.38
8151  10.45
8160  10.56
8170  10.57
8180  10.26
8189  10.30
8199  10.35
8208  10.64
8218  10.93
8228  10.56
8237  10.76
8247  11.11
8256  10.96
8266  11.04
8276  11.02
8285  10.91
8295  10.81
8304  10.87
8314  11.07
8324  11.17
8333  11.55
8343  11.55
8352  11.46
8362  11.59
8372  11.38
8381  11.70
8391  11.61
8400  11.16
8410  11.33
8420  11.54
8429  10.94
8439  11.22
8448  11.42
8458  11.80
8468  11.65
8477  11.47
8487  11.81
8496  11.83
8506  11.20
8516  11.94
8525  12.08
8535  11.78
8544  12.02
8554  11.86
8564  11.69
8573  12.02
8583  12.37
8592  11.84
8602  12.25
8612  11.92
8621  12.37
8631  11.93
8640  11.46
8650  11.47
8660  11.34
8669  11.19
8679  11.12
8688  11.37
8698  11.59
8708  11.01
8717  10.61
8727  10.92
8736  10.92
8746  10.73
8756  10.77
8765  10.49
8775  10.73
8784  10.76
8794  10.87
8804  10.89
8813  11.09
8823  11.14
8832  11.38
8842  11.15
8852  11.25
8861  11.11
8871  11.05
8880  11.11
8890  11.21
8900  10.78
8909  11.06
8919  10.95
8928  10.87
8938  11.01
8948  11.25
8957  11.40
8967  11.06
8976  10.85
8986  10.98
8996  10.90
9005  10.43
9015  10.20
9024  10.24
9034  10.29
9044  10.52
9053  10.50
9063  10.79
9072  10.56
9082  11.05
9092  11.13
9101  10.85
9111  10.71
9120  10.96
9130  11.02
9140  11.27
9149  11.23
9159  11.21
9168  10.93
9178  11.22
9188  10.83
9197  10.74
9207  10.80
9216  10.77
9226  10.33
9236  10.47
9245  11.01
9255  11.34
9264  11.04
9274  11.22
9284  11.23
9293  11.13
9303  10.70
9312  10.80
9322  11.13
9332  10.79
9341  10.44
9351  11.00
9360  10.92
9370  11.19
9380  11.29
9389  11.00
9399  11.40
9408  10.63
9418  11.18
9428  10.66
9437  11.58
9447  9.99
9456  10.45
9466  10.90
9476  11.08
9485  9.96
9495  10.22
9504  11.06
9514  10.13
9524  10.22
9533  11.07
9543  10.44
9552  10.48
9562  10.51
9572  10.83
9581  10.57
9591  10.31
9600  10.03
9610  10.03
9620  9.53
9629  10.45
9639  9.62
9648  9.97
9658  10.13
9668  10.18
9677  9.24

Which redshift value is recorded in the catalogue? 0.138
